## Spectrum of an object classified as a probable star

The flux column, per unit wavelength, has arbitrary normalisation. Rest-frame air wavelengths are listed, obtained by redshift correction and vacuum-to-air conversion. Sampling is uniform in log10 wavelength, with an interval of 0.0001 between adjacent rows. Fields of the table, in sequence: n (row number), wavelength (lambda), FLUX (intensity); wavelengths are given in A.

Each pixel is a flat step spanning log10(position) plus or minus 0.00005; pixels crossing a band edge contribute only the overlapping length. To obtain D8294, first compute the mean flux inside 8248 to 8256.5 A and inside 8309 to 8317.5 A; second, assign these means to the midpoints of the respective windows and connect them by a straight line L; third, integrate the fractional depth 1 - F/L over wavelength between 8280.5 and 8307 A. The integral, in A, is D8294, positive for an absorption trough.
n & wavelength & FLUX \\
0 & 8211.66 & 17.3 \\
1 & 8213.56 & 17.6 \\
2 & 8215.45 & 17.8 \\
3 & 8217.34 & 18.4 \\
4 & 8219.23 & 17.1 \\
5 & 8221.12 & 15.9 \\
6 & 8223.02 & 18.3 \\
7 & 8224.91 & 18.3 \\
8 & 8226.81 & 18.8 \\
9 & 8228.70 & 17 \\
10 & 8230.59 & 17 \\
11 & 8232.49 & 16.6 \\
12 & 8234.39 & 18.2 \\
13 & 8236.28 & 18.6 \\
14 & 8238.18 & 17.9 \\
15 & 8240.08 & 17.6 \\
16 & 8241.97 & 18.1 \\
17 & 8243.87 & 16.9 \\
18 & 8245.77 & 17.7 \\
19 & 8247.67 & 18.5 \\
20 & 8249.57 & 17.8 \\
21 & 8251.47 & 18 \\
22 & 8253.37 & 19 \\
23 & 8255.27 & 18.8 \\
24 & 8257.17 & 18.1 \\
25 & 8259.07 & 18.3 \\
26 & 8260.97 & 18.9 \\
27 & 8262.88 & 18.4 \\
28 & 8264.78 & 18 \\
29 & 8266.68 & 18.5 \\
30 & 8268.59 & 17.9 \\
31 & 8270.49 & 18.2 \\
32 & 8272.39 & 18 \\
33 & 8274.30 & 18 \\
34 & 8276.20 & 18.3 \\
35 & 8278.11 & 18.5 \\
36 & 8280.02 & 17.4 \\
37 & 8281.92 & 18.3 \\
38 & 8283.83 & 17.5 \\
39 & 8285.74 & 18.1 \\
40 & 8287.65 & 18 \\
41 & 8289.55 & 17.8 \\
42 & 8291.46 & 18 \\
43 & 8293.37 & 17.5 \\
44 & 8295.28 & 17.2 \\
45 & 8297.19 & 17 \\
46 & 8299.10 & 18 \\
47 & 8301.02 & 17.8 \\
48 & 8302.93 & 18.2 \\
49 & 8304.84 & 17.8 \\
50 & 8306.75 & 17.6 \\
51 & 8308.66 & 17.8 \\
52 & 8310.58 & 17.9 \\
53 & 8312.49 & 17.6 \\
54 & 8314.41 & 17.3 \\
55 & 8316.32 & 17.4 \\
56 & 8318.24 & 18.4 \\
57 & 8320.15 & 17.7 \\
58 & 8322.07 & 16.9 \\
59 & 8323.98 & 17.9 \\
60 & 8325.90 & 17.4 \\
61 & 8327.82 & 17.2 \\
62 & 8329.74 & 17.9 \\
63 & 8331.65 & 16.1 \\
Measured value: 0.10 A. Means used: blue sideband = 18.4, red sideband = 17.6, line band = 17.8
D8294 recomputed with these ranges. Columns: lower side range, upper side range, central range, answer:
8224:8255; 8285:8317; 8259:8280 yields -0.5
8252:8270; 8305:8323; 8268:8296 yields 0.3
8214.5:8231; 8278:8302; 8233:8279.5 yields -1.2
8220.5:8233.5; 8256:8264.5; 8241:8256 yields 0.0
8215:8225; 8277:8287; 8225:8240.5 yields -0.1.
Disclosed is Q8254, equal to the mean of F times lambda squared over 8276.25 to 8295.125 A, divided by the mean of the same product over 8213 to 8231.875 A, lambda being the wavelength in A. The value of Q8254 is 1.0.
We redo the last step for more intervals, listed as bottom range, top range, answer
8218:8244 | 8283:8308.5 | 1.02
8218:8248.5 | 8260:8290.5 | 1.04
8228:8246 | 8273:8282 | 1.04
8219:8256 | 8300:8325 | 1.01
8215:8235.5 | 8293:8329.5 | 1.02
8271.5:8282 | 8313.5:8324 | 0.98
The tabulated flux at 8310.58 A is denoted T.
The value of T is 17.9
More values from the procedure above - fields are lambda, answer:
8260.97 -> 18.9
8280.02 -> 17.4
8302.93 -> 18.2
